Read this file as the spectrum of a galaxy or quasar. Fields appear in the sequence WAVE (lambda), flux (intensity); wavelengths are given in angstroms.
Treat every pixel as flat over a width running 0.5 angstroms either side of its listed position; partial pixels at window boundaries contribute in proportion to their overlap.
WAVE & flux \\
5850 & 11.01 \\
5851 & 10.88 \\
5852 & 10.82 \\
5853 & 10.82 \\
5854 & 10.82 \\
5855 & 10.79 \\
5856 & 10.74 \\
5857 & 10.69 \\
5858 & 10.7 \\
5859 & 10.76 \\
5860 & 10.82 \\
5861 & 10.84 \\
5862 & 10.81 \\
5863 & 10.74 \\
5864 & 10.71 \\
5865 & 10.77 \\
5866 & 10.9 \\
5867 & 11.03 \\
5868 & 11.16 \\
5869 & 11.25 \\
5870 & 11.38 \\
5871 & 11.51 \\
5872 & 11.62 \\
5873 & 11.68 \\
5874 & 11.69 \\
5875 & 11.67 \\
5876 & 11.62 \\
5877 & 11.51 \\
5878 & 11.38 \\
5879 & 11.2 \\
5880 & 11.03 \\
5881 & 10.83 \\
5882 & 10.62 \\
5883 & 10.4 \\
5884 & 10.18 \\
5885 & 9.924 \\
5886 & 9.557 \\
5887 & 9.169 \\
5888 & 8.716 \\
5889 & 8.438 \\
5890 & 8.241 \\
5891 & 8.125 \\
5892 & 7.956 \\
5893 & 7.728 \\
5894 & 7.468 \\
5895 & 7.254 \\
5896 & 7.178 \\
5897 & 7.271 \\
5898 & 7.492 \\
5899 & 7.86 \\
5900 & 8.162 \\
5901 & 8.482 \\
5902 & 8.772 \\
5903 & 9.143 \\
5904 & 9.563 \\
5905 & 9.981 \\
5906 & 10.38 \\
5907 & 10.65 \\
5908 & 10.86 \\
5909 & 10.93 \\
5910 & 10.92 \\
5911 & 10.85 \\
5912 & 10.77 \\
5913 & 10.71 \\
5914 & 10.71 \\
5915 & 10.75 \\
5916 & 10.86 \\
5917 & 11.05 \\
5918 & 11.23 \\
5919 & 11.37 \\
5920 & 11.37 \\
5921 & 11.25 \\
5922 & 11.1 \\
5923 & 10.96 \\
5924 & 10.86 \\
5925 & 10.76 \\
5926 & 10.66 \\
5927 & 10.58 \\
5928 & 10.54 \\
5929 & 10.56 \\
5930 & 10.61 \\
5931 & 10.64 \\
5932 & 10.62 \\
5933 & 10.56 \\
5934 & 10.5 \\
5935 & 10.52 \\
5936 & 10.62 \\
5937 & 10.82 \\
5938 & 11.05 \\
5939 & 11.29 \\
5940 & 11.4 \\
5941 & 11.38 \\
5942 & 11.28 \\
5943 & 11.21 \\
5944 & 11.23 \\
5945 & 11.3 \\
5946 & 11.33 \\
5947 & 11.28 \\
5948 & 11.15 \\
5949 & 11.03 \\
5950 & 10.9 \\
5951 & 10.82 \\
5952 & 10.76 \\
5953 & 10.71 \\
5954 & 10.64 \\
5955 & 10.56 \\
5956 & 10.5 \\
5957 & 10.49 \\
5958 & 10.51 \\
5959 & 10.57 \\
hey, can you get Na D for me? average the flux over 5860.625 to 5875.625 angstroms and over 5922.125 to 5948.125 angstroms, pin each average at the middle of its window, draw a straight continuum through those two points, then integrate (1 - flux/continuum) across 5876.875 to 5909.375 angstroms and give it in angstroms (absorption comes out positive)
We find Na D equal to 5.4 angstroms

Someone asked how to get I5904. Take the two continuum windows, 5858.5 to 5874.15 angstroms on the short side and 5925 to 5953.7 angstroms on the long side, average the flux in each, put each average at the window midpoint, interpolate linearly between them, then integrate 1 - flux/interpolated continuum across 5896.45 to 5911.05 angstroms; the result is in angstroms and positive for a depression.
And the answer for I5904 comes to 2.2 angstroms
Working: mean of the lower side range 11.1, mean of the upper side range 10.9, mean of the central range 9.37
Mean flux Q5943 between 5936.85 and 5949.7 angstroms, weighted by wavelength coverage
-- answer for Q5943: 11.2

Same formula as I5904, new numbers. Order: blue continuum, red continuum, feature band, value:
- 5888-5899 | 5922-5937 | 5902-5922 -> -3.04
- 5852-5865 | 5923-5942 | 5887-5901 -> 3.73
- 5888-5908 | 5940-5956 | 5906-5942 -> -3.96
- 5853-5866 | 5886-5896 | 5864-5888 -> -3.88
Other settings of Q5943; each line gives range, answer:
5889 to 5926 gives 9.69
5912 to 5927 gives 11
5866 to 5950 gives 10.4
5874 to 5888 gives 10.7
